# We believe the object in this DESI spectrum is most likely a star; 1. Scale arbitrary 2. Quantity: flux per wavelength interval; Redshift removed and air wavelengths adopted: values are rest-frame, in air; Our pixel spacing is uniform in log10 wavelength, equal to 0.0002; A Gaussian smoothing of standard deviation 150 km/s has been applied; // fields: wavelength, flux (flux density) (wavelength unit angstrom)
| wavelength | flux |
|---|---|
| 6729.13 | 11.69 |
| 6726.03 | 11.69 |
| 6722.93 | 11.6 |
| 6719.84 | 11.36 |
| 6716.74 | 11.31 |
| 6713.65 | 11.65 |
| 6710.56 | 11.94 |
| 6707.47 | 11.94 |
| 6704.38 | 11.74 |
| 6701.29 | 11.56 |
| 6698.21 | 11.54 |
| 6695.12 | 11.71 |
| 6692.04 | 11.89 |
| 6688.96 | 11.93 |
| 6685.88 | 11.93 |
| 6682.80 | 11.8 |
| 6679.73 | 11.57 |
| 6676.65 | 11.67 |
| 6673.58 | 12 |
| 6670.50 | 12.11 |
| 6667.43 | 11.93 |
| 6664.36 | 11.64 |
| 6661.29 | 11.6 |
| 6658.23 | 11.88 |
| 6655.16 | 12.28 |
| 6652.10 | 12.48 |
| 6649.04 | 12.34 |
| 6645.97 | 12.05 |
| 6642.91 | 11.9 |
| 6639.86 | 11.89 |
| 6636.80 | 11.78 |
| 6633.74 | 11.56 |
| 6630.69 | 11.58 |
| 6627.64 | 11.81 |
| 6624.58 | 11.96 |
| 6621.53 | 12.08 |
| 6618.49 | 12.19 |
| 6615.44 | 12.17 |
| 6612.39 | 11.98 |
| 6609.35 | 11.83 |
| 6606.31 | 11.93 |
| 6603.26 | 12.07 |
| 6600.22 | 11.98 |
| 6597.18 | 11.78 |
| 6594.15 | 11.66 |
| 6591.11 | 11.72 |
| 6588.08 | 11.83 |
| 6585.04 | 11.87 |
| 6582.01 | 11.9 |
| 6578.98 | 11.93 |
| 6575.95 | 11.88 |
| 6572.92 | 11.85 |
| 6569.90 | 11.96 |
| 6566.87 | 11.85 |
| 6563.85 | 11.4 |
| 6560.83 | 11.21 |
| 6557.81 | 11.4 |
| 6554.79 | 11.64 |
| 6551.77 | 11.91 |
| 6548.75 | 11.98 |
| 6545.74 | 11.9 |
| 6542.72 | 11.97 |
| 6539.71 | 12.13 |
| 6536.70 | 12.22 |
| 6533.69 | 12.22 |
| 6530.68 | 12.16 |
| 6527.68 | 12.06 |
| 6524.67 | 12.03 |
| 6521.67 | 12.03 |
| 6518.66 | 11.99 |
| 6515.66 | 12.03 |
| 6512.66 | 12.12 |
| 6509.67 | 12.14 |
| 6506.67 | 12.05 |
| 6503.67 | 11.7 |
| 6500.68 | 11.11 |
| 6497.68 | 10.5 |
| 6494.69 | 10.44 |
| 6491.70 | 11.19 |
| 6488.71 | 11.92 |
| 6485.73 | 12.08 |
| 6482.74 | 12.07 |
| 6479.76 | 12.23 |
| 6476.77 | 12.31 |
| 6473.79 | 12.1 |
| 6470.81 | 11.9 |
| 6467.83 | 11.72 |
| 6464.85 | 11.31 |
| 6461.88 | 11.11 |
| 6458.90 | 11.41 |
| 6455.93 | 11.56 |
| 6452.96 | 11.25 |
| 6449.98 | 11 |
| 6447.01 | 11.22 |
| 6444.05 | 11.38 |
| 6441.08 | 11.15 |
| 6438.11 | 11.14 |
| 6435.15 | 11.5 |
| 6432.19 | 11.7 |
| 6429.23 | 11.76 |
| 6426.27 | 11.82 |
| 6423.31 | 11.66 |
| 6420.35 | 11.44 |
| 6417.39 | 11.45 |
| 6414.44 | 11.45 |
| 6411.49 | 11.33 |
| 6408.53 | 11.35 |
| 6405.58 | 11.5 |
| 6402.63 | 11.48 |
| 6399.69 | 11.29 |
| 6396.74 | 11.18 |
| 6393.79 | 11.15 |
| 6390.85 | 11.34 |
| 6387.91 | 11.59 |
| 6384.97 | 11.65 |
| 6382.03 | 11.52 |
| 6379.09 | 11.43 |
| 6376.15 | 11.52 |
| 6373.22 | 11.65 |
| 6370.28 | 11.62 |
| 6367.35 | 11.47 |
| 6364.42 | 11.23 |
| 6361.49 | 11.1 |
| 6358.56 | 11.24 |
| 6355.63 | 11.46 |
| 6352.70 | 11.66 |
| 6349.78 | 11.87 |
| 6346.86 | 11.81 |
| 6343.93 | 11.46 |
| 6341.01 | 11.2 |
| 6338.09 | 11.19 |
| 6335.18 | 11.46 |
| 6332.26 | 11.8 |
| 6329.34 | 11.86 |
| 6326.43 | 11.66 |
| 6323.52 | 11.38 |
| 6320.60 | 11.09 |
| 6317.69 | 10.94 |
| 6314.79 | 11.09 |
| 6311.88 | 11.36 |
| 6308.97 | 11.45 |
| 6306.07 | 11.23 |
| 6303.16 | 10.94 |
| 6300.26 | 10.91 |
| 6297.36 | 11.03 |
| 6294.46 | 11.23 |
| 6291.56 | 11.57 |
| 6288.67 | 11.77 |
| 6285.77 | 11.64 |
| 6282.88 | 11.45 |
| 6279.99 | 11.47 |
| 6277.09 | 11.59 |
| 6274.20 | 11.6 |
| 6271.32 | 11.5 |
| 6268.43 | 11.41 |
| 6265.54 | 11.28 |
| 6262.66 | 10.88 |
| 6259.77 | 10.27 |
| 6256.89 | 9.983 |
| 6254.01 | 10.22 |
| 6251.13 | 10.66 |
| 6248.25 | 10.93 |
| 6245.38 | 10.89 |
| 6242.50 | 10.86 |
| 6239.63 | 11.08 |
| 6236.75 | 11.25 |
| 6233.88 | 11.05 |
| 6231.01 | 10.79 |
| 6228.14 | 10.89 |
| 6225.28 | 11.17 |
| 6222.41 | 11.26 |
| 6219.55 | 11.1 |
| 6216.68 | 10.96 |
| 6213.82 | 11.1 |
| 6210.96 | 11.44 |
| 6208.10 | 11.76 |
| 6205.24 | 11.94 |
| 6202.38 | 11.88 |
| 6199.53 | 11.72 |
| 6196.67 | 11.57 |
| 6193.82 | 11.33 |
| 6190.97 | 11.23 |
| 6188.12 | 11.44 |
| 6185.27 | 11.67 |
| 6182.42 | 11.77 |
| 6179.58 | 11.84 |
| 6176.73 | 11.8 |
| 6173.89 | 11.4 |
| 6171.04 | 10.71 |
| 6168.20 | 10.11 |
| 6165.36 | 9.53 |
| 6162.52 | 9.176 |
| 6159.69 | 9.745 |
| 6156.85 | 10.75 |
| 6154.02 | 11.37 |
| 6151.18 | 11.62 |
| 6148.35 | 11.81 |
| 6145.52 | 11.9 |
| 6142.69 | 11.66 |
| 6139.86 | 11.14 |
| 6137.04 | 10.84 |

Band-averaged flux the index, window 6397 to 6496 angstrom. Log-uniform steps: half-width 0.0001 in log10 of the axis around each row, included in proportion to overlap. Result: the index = 11.5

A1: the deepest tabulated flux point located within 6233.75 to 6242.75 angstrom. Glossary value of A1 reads 10.86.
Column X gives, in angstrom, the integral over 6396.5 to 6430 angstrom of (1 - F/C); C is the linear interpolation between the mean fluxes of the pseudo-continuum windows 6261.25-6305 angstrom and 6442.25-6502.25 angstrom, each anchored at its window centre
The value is -0.1 angstrom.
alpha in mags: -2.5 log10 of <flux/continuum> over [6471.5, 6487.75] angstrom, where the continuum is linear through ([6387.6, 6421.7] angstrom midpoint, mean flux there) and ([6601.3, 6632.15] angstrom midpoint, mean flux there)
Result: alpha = -0.051 mag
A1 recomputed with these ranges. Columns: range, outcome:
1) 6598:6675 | 11.56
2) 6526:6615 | 11.21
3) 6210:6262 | 9.983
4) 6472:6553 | 10.44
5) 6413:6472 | 11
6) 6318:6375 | 11.09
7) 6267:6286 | 11.41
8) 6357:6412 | 11.1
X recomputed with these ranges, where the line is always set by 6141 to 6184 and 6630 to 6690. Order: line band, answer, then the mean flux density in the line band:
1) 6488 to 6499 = 0.6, 11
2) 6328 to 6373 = -0.6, 11.5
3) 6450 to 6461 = 0.2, 11.3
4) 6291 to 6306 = 0.2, 11.1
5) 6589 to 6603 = 0.0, 11.8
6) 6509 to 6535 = -1.0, 12.1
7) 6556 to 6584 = 0.1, 11.7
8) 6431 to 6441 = 0.1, 11.4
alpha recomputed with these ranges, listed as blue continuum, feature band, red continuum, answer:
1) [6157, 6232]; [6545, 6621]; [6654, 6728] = -0.02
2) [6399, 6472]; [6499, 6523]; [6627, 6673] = -0.03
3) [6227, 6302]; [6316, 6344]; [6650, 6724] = -0.02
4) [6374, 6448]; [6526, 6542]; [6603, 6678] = -0.04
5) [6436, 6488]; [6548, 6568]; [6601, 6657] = 0.02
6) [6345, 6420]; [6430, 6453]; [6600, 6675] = 0.02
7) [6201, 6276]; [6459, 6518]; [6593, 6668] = -0.01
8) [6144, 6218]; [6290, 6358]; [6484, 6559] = 0.01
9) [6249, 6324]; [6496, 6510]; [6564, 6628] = 0.02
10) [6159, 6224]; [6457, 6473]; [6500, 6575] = 0.02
